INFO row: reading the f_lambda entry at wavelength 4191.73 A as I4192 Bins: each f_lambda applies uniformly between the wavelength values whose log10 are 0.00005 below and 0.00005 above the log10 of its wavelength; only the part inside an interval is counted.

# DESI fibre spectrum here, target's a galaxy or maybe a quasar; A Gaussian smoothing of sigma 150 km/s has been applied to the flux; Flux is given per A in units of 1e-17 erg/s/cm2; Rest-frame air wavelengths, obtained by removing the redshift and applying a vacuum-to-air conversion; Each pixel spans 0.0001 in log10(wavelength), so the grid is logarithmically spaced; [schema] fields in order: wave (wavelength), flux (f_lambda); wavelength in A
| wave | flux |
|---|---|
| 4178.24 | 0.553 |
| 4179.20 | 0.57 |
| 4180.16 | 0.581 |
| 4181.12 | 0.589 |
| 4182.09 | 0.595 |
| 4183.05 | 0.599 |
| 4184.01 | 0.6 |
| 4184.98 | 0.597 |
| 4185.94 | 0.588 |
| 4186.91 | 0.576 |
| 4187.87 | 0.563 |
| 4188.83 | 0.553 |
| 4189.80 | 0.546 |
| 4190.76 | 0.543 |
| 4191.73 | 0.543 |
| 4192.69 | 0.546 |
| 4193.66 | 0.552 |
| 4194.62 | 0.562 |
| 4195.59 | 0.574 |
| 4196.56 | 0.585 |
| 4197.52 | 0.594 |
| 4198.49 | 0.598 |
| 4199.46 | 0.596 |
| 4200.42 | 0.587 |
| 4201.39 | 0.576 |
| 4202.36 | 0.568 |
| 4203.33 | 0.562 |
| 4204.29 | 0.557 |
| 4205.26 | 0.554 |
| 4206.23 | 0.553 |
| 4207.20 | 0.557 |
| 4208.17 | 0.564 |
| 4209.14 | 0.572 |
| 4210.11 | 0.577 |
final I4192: 0.543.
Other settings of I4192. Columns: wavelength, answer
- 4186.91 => 0.576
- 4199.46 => 0.596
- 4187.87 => 0.563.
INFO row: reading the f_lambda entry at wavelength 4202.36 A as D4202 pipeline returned 0.568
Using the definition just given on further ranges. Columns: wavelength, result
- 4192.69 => 0.546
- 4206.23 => 0.553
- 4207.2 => 0.557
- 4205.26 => 0.554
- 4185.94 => 0.588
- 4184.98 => 0.597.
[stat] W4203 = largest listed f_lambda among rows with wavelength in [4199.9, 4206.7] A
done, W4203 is 0.587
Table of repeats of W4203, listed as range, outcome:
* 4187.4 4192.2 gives 0.563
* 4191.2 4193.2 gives 0.546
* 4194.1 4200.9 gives 0.598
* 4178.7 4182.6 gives 0.595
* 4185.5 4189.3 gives 0.588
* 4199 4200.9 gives 0.596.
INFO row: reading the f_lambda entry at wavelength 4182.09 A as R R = 0.595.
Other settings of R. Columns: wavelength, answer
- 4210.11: 0.577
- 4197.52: 0.594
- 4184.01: 0.6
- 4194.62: 0.562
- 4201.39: 0.576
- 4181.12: 0.589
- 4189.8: 0.546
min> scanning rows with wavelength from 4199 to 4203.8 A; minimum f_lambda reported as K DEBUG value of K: 0.562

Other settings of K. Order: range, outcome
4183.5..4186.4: 0.588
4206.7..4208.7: 0.557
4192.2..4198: 0.546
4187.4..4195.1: 0.543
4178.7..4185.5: 0.57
